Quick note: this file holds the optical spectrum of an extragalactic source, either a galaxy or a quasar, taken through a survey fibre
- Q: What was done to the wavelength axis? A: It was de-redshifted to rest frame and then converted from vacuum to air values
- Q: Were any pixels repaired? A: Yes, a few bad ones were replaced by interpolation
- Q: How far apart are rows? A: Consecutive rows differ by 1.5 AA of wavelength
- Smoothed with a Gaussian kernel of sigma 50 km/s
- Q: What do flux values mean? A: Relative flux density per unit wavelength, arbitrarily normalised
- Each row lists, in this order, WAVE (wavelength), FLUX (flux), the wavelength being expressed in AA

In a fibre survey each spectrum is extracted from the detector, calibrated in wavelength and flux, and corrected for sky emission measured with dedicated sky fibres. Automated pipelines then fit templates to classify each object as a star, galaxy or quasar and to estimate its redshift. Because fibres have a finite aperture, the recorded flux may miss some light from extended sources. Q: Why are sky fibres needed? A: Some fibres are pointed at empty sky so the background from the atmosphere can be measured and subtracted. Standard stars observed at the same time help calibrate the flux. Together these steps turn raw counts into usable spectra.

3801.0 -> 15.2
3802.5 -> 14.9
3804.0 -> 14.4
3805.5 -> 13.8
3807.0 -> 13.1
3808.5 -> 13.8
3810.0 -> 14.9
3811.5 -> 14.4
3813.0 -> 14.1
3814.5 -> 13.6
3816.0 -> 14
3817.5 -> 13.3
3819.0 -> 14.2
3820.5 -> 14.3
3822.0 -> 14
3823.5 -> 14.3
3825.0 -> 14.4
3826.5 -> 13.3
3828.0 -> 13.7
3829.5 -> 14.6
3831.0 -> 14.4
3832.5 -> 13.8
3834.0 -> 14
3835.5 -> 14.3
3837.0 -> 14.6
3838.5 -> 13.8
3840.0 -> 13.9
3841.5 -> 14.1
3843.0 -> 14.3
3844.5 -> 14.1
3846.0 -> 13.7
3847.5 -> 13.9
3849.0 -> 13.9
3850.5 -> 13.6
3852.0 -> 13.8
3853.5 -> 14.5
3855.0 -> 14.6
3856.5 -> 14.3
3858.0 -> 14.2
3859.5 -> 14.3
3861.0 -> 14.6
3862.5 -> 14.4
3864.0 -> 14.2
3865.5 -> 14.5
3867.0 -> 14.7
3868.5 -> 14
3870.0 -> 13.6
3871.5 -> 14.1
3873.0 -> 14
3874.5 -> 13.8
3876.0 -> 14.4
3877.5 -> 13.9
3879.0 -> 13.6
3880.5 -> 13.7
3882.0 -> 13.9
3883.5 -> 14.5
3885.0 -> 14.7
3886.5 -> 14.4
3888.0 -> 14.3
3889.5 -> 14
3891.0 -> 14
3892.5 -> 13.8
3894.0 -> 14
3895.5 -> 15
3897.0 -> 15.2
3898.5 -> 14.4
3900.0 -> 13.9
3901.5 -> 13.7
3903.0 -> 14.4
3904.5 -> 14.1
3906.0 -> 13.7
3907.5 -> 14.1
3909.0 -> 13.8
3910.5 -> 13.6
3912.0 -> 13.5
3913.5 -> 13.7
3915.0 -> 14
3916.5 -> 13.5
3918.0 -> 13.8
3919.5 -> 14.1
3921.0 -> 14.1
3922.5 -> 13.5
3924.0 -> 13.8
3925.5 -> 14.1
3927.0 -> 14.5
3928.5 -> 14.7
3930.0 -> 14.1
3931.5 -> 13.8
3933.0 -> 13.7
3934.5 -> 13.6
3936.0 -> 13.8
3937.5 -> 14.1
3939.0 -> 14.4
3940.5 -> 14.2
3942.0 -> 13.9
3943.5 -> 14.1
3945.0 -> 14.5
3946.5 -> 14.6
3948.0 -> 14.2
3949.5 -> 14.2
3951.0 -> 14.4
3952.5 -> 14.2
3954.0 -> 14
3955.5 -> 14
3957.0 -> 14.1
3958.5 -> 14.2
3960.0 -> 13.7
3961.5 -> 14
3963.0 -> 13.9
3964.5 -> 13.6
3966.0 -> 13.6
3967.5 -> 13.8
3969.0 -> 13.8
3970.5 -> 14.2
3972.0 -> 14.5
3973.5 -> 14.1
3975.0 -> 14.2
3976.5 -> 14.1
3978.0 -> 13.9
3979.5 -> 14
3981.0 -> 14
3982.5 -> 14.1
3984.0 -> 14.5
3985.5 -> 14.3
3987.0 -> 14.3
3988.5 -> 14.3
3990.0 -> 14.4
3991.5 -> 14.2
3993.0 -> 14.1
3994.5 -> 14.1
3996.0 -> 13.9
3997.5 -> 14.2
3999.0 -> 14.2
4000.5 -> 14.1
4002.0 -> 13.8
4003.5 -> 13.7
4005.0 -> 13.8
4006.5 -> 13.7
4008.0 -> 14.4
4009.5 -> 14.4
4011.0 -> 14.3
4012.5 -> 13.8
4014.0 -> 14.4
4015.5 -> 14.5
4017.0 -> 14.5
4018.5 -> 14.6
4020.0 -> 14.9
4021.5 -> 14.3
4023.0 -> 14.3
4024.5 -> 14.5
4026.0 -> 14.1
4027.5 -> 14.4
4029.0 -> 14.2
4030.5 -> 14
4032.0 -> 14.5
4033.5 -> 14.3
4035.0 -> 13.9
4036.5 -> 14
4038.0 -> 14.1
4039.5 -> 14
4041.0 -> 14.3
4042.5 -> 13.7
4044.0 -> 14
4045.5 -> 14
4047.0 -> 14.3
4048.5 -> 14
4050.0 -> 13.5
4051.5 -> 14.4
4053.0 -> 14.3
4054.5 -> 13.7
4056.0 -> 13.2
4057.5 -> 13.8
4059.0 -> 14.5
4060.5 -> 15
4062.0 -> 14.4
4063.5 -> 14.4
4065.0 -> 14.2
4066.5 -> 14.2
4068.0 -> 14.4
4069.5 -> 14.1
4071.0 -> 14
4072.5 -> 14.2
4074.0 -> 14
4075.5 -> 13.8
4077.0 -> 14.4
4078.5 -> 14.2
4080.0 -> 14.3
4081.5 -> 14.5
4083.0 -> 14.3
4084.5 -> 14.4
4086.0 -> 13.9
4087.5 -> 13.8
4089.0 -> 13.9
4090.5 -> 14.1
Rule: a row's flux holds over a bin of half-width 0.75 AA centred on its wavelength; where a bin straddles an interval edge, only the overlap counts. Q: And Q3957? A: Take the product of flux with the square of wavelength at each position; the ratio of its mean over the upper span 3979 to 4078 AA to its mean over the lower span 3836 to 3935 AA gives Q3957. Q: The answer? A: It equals 1.08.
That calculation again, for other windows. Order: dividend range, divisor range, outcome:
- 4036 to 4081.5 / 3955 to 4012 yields 1.04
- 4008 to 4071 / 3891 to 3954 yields 1.07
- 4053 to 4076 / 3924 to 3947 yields 1.07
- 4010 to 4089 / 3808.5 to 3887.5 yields 1.11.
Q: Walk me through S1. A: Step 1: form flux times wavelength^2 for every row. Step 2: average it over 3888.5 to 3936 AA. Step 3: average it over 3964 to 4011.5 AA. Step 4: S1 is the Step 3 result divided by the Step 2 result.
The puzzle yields 1.0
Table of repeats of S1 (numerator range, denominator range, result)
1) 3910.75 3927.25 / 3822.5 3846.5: 1.03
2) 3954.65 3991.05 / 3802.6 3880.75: 1.07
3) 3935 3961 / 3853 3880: 1.04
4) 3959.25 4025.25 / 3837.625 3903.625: 1.06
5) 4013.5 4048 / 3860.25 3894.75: 1.09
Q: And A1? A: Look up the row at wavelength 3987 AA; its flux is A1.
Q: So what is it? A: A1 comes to 14.3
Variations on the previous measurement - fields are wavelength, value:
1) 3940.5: 14.2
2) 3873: 14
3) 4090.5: 14.1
